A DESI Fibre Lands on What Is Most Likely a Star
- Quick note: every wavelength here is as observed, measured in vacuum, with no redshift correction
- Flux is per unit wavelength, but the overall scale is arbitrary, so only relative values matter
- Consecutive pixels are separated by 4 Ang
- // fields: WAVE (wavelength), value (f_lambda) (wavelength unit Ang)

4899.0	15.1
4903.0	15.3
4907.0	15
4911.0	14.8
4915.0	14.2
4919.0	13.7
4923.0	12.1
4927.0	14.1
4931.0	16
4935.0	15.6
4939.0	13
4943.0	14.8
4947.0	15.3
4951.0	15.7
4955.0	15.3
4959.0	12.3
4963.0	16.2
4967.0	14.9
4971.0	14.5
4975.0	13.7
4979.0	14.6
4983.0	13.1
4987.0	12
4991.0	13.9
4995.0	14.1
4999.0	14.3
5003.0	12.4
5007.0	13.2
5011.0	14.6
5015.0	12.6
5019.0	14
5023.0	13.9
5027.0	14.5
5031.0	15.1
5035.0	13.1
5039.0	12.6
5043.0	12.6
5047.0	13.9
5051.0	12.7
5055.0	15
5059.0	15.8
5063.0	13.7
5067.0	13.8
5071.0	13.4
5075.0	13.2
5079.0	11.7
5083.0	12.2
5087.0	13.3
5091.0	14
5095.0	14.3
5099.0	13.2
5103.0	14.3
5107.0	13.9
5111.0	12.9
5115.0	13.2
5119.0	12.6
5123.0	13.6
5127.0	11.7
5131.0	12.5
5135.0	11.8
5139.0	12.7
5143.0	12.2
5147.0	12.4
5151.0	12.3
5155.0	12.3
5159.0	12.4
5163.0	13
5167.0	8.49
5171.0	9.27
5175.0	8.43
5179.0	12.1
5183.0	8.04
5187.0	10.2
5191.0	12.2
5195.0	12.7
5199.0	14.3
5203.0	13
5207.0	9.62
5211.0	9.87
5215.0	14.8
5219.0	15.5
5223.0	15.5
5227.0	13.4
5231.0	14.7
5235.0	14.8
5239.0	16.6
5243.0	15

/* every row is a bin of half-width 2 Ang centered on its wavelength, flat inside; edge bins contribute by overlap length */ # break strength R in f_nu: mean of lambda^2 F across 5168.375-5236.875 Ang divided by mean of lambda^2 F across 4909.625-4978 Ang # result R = 0.9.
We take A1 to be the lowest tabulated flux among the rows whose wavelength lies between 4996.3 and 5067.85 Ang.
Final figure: 12.4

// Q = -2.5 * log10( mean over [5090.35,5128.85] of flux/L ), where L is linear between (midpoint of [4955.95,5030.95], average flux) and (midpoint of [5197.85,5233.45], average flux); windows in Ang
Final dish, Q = 0.02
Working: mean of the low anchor 13.9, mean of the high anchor 13.4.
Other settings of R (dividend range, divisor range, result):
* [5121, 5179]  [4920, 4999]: 0.88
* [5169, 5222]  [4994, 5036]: 0.90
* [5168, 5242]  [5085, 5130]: 0.97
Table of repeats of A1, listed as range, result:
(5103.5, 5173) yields 8.49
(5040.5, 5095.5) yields 11.7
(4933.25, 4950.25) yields 13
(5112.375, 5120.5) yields 12.6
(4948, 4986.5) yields 12.3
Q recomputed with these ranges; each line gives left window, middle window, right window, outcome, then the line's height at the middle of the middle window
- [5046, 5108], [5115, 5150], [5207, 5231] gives 0.09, 13.6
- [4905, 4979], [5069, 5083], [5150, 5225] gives 0.03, 13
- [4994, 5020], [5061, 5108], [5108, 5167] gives -0.04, 12.9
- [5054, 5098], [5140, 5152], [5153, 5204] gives -0.03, 12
